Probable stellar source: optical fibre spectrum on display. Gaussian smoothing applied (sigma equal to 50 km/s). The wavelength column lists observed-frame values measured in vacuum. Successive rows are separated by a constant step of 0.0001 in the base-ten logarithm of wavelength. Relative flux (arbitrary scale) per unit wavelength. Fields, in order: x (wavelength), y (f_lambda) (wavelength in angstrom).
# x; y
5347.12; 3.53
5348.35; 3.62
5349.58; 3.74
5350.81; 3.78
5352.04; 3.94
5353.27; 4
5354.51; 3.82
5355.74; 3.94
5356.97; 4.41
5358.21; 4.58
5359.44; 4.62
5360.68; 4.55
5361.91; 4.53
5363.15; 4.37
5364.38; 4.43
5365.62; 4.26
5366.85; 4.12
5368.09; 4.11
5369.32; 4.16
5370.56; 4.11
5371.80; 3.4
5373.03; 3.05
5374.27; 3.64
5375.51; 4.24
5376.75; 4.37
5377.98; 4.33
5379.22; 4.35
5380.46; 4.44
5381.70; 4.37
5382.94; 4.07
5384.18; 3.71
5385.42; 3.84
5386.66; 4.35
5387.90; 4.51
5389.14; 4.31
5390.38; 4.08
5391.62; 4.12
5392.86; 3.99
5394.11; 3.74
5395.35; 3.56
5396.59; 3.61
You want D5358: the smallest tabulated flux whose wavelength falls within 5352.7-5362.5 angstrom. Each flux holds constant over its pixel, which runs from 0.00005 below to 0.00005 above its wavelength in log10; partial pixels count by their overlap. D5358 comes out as 3.82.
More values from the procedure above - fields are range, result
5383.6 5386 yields 3.71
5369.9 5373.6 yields 3.05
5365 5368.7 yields 4.11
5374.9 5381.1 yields 4.24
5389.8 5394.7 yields 3.74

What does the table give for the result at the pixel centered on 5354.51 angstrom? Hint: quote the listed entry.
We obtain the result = 3.82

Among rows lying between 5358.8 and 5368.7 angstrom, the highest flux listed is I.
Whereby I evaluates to 4.62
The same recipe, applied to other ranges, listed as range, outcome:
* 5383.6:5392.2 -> 4.51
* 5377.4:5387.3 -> 4.44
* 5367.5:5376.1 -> 4.24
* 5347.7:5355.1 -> 4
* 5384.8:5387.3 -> 4.35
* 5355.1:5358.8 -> 4.58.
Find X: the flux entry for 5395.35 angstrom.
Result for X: 3.56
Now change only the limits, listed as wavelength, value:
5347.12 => 3.53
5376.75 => 4.37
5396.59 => 3.61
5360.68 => 4.55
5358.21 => 4.58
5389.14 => 4.31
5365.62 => 4.26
